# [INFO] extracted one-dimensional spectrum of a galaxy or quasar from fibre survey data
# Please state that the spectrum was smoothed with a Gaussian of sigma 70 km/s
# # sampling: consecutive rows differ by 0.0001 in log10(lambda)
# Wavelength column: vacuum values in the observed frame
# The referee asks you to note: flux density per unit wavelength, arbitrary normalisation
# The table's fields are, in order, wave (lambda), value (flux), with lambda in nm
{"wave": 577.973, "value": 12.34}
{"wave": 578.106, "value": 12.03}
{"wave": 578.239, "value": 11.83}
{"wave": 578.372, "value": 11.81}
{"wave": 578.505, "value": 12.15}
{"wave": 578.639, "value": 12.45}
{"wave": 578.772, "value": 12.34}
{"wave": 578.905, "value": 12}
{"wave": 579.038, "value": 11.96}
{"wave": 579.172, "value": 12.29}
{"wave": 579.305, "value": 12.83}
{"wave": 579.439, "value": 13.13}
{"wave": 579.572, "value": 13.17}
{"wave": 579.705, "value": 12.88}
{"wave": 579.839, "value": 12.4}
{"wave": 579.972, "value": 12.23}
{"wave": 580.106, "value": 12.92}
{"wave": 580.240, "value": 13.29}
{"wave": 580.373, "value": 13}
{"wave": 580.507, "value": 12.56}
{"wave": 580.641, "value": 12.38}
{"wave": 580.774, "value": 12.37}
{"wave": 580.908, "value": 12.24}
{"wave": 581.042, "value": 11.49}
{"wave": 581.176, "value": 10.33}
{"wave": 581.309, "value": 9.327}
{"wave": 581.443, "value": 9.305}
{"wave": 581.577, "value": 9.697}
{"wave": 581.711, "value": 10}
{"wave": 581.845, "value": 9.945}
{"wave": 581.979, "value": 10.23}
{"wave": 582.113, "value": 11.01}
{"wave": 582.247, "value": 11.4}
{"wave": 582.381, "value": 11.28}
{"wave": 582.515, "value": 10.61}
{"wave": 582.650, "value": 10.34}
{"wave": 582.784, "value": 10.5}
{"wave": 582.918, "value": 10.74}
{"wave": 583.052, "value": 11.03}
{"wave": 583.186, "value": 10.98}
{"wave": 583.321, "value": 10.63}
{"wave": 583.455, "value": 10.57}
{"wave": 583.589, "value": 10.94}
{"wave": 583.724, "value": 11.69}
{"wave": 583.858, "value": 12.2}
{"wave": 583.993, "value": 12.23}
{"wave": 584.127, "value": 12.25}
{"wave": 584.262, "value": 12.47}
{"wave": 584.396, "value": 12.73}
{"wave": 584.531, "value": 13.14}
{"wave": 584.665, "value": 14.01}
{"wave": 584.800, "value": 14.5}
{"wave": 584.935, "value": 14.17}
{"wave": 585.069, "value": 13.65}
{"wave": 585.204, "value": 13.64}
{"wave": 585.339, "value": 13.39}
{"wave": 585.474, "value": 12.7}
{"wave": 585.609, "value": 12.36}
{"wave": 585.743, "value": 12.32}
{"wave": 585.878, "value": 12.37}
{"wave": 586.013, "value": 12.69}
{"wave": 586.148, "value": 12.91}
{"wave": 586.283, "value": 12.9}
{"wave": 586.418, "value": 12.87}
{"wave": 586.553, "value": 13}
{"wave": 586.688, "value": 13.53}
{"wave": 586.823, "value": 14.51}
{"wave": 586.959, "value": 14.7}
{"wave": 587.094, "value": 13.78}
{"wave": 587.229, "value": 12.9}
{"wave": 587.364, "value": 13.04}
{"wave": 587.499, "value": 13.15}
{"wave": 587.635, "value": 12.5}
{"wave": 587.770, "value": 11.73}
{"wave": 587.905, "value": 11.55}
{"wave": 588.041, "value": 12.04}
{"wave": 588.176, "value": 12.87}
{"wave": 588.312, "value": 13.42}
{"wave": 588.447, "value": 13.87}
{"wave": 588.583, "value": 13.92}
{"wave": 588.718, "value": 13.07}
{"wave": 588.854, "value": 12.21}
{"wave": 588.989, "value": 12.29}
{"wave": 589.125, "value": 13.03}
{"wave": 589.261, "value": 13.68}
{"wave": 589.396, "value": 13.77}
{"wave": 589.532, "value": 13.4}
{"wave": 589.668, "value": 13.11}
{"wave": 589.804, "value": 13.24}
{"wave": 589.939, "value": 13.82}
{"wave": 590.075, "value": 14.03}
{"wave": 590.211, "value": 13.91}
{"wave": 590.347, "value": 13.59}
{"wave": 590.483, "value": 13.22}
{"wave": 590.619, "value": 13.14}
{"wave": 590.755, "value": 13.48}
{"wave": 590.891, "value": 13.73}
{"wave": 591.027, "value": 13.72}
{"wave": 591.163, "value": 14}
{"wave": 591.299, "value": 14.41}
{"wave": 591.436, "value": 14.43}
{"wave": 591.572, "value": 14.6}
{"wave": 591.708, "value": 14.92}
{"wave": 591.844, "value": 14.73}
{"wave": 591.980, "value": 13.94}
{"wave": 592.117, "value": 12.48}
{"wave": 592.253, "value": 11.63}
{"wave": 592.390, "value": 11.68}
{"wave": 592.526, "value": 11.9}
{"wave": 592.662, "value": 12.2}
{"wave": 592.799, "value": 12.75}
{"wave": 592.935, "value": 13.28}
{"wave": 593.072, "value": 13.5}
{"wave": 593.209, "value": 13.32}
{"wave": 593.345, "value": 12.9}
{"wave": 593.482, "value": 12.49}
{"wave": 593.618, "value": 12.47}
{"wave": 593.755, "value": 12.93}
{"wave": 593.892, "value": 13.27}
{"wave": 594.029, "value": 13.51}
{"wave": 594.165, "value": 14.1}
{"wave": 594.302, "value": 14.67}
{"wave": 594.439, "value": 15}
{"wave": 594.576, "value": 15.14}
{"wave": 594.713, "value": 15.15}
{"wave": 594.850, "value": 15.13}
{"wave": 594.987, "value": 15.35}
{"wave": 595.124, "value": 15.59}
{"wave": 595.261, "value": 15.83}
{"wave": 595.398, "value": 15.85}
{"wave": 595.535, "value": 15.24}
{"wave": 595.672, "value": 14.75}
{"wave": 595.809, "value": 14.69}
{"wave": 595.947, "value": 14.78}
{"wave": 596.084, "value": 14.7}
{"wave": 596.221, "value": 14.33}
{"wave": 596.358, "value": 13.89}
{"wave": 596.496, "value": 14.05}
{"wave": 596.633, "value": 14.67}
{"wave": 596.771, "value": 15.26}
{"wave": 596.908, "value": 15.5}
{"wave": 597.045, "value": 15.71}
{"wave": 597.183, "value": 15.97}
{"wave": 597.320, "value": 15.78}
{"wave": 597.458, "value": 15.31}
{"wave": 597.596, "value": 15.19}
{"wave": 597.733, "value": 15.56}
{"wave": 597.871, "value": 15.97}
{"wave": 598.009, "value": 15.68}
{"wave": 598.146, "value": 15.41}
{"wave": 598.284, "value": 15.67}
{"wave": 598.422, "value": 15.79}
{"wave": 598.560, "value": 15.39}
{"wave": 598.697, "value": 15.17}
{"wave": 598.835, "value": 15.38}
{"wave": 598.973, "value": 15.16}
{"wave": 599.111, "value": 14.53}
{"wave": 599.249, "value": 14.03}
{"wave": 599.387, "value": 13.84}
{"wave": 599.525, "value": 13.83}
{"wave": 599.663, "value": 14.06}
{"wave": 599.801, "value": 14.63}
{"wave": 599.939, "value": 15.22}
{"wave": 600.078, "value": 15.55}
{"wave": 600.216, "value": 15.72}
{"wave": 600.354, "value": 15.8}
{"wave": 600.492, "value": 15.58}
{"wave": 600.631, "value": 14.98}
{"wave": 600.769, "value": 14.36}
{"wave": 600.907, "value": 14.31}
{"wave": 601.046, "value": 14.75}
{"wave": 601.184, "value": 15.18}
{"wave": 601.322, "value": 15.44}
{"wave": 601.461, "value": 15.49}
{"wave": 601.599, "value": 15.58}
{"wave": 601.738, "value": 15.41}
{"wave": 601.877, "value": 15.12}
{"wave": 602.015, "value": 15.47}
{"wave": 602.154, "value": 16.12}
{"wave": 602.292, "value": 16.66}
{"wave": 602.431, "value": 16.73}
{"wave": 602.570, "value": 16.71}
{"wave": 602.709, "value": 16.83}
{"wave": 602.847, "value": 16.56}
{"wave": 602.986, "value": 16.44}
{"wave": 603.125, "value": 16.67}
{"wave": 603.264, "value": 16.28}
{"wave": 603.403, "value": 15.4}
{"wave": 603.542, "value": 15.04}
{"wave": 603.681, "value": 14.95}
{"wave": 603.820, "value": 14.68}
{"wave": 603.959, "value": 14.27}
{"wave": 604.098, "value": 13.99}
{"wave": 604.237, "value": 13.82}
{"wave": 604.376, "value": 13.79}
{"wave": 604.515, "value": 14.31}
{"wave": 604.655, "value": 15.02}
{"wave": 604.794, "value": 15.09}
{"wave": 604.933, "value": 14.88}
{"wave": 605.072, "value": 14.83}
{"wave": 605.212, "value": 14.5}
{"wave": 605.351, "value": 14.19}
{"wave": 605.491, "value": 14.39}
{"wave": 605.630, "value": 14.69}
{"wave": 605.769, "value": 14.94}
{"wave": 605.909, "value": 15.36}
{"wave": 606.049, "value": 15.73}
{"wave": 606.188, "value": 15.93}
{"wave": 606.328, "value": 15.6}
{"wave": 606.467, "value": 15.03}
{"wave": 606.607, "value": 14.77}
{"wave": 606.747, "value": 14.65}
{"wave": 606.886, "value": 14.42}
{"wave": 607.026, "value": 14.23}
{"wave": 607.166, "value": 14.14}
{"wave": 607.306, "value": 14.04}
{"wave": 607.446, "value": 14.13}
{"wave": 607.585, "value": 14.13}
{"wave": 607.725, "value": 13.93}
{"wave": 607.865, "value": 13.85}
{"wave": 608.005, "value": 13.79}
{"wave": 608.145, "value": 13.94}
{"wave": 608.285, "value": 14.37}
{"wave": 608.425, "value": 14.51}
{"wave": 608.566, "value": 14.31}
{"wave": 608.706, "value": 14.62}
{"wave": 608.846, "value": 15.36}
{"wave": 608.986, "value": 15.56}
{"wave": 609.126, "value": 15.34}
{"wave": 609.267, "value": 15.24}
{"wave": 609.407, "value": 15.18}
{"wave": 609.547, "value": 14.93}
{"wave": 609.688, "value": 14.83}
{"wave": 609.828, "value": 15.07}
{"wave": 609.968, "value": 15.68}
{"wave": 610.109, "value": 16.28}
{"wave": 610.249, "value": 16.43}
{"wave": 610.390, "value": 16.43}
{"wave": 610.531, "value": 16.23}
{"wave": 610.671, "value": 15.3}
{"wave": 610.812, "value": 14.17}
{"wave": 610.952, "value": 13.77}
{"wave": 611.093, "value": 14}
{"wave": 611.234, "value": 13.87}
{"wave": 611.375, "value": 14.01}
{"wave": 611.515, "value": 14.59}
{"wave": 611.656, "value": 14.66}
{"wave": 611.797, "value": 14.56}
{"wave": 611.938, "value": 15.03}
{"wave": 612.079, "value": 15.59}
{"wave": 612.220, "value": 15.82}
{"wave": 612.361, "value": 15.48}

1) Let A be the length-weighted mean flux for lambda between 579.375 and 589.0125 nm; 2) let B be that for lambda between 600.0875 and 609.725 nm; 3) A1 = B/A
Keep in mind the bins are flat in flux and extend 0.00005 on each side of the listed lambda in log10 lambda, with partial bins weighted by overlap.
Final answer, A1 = 1.2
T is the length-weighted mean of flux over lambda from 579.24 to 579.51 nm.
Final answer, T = 13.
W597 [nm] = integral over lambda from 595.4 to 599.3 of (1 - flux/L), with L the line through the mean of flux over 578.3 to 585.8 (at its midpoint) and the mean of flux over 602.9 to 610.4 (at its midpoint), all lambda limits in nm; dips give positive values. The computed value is -0.39 nm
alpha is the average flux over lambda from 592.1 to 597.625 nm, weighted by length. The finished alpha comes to 14.2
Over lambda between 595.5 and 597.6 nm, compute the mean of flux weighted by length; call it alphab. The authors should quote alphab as 15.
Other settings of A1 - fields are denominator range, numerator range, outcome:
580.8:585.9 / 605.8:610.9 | 1.28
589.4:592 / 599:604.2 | 1.10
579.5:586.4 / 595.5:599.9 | 1.26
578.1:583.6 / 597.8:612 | 1.30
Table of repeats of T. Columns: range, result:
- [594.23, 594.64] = 14.9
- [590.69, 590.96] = 13.6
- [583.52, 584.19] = 11.9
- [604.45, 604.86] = 14.8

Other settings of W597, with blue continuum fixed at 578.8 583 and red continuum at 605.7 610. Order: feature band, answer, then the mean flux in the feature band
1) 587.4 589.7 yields -0.08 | 12.9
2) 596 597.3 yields -0.15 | 14.9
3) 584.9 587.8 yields -0.22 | 13.1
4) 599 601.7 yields -0.20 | 14.9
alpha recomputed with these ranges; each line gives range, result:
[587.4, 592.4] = 13.3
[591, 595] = 13.6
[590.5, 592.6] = 13.5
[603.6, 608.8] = 14.5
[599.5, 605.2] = 15.3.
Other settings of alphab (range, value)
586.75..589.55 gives 13.1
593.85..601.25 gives 15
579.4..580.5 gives 12.9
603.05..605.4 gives 14.8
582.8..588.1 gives 12.6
